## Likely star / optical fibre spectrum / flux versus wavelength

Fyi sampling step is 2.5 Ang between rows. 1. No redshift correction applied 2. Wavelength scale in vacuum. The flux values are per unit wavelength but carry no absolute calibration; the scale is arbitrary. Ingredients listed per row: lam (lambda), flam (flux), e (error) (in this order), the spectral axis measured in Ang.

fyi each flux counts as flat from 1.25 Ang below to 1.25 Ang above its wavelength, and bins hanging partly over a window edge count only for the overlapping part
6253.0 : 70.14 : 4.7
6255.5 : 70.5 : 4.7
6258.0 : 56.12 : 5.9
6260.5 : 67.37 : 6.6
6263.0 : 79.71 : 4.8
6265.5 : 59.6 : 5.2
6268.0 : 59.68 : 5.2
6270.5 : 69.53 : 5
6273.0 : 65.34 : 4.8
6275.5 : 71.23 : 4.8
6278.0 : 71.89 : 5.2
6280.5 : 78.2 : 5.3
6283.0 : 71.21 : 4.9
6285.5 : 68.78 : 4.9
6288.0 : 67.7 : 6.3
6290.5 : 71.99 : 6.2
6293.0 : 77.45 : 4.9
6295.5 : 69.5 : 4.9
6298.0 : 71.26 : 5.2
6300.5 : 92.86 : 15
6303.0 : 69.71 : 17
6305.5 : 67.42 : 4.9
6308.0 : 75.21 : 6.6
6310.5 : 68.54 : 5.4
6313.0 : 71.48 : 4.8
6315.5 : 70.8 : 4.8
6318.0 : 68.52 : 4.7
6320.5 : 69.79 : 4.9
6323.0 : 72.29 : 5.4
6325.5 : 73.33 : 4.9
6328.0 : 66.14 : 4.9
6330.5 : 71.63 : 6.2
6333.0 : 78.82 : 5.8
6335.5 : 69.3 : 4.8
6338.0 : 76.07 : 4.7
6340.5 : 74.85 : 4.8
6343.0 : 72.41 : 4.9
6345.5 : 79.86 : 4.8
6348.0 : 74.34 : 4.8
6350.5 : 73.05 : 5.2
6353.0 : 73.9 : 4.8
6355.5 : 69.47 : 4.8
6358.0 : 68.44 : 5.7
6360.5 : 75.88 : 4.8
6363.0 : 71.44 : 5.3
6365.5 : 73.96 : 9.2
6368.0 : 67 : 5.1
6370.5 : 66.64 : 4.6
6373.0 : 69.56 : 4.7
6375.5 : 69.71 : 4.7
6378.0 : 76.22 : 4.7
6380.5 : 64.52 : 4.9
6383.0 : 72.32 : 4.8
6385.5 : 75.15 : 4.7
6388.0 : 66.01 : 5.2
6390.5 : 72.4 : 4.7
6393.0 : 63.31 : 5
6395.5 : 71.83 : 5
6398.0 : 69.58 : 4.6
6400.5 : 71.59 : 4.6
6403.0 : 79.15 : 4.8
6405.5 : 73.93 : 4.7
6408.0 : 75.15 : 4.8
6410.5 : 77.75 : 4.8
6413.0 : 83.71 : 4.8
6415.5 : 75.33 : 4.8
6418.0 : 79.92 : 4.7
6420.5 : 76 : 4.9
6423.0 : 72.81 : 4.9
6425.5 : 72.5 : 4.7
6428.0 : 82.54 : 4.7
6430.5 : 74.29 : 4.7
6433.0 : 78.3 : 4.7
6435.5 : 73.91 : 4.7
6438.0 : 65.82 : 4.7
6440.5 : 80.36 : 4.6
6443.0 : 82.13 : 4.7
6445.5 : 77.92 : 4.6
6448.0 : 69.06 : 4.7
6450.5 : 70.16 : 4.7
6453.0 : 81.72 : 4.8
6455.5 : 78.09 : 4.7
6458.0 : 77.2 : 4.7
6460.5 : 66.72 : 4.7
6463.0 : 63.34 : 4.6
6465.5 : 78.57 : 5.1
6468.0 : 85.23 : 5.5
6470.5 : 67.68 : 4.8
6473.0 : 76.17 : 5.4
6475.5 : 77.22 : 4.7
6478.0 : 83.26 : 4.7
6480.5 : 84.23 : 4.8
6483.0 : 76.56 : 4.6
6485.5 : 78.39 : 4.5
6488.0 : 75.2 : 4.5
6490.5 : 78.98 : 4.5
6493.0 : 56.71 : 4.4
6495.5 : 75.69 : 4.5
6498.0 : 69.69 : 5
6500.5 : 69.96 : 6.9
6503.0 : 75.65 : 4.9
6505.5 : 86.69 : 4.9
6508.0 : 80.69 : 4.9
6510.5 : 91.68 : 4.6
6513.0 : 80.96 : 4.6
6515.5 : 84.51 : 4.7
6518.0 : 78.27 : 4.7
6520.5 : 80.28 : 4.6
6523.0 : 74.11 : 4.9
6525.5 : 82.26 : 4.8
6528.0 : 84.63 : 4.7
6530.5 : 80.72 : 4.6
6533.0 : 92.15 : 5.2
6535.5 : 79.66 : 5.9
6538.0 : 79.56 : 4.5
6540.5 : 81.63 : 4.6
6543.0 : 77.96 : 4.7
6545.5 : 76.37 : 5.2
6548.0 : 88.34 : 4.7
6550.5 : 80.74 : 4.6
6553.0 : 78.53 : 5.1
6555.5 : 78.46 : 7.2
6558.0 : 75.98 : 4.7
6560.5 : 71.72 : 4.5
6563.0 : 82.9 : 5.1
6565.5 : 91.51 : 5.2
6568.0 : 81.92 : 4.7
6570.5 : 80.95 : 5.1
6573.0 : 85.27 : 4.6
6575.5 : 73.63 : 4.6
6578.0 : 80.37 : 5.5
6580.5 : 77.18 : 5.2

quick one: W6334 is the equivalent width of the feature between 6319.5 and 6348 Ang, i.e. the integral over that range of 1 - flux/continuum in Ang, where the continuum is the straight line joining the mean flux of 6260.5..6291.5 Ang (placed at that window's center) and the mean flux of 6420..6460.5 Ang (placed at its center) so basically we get -0.6 Ang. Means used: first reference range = 69.5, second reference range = 75.5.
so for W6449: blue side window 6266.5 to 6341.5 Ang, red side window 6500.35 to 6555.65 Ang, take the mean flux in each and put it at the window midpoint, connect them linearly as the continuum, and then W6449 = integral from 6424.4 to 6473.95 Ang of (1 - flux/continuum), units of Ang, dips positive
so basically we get 1.8 Ang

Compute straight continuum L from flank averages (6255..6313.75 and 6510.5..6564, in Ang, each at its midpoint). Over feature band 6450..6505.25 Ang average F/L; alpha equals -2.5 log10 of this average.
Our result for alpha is 0.05 mag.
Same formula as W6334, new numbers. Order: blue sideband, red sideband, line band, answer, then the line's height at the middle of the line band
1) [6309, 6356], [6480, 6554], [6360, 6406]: 2.1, 74.3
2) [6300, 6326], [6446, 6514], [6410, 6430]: -0.7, 74.7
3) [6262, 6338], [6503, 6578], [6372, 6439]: 2.0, 75.7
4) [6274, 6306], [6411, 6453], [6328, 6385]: 1.8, 74.5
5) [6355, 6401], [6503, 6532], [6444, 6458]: 0.1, 76.4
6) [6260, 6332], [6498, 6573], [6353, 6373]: 0.9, 73.8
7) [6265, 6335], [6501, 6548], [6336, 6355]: -0.3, 73.3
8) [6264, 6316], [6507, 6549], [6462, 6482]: 0.6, 79.4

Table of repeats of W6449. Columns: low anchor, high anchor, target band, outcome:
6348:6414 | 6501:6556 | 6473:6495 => 0.63 Ang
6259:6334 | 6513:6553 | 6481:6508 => 1.61 Ang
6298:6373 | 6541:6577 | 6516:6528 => -0.10 Ang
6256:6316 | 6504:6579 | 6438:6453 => 0.34 Ang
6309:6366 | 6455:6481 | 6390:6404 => 0.54 Ang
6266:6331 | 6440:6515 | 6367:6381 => 0.80 Ang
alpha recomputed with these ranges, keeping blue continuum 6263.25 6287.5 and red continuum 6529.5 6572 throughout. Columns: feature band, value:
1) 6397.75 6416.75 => -0.02 mag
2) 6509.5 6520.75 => -0.05 mag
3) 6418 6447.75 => 0.00 mag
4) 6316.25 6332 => 0.01 mag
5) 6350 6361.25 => 0.01 mag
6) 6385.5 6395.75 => 0.08 mag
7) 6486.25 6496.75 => 0.09 mag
